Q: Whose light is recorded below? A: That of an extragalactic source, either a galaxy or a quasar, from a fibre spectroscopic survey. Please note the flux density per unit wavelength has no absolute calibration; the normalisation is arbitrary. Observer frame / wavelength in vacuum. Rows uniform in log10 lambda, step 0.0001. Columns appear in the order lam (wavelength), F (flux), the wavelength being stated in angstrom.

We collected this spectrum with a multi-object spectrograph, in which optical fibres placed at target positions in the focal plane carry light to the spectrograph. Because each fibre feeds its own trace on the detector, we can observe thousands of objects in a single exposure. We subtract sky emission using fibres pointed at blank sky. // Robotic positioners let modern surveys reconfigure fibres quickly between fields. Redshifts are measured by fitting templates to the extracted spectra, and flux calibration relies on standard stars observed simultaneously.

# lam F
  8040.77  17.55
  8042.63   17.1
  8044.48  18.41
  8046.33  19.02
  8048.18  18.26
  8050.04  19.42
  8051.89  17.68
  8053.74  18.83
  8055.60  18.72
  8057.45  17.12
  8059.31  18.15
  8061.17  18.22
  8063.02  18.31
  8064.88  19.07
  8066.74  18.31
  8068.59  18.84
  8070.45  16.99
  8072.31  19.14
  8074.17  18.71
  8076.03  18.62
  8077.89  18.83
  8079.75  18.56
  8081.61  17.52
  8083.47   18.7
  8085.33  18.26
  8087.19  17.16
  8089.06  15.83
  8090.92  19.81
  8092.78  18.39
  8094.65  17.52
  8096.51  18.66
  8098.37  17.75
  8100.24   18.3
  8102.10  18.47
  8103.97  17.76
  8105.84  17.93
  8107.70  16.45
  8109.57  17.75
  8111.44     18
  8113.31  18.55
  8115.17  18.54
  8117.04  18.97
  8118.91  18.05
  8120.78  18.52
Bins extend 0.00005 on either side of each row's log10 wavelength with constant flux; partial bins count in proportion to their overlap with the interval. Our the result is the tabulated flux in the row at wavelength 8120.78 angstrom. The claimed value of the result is 18.52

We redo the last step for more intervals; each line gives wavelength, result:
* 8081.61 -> 17.52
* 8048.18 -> 18.26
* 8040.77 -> 17.55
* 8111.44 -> 18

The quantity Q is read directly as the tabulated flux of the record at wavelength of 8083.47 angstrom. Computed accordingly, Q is 18.7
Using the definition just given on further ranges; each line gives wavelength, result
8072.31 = 19.14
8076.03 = 18.62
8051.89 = 17.68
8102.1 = 18.47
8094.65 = 17.52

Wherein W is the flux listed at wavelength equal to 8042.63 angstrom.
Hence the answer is 17.1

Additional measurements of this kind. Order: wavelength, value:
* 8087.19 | 17.16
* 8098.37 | 17.75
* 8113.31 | 18.55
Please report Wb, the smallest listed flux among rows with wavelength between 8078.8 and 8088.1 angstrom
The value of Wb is 17.16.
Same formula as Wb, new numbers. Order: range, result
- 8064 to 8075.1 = 16.99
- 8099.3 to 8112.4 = 16.45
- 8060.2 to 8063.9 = 18.22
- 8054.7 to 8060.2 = 17.12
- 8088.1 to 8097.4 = 15.83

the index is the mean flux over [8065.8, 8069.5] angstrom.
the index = 18.6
